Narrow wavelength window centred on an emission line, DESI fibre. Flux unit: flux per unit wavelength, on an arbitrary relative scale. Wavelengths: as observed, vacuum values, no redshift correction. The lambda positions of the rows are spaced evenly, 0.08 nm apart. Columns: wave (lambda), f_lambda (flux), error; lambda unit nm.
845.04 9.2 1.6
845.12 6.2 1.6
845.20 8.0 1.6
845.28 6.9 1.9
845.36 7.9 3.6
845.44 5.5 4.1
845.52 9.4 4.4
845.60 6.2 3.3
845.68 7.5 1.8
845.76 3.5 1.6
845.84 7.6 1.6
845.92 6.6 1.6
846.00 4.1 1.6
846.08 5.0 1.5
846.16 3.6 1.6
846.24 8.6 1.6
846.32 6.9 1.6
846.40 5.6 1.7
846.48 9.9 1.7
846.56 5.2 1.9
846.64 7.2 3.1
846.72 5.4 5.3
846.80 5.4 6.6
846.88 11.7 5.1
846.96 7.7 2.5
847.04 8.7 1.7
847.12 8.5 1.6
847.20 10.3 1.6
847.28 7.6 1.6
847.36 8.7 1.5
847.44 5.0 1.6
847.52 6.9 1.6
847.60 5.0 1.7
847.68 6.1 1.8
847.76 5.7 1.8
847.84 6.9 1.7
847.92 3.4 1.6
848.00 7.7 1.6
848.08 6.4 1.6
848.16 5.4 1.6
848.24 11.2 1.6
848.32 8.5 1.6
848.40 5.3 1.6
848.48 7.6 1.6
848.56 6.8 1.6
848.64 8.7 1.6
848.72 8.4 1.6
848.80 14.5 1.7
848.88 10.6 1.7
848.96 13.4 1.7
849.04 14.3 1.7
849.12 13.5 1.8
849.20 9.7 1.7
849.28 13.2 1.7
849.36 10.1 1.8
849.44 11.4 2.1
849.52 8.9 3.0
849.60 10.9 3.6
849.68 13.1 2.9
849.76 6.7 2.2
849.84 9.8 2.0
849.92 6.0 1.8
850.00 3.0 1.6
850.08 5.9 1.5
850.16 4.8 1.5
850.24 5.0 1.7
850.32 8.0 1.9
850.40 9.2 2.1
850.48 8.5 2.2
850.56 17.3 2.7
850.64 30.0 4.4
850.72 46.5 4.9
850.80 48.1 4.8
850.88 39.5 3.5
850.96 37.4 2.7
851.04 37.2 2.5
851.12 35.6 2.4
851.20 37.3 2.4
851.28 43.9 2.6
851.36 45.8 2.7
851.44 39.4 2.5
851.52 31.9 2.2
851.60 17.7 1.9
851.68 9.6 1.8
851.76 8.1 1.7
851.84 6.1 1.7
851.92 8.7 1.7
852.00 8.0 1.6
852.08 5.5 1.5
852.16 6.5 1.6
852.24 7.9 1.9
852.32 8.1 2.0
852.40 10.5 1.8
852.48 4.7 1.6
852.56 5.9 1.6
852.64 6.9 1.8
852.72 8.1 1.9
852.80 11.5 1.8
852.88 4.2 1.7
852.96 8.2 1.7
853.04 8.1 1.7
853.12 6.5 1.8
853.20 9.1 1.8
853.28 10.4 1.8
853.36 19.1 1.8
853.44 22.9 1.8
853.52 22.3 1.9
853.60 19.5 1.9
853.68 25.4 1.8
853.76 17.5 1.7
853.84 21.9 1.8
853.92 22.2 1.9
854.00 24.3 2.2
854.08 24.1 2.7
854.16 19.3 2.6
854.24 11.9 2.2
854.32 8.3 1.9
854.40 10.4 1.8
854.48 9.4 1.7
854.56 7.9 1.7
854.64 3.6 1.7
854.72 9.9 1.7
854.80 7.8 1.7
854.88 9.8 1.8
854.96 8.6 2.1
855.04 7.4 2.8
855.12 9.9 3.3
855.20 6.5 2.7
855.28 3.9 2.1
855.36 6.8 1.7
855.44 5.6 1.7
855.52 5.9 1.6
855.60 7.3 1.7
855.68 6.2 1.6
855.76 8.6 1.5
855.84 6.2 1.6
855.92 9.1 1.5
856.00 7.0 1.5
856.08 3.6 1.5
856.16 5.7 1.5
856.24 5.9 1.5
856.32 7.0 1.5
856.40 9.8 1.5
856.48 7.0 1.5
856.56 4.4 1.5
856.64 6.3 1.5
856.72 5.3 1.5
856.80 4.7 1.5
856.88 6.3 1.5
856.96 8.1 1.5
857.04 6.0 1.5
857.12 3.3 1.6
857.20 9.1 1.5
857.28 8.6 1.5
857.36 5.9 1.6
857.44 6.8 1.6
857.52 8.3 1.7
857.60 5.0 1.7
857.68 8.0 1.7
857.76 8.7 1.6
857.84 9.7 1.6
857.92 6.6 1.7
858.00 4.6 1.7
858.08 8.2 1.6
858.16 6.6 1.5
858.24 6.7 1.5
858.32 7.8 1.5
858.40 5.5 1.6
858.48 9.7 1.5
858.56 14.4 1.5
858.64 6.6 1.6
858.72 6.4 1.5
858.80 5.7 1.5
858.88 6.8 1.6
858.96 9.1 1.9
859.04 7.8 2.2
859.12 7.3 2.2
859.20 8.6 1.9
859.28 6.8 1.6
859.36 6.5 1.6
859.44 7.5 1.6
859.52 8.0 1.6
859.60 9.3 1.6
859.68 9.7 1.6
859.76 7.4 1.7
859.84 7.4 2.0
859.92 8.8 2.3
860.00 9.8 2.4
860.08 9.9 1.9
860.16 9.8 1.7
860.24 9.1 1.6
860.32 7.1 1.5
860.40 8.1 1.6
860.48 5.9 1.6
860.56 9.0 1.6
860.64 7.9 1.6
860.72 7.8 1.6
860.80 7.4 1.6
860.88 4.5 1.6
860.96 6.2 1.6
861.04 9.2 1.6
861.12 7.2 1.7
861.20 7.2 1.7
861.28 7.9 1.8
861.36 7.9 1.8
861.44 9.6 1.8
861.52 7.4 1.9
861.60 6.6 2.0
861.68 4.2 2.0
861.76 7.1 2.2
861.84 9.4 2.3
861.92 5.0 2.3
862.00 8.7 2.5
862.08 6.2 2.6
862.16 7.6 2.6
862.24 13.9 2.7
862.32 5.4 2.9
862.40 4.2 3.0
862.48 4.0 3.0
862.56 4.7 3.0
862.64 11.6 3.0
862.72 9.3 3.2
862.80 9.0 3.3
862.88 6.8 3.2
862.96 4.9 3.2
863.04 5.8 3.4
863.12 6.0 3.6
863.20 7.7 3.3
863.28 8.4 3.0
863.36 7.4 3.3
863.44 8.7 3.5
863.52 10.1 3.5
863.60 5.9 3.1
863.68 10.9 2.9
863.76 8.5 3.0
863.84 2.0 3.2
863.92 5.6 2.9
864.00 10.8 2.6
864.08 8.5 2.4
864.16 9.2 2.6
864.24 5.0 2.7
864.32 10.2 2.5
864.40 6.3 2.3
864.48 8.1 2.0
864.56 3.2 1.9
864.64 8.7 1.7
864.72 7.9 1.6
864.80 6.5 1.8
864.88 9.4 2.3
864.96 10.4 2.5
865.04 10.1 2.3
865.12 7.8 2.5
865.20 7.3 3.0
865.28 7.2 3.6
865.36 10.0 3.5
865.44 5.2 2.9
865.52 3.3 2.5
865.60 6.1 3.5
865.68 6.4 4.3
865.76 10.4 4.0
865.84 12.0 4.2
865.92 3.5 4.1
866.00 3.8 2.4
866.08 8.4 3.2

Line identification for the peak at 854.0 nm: [N II]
